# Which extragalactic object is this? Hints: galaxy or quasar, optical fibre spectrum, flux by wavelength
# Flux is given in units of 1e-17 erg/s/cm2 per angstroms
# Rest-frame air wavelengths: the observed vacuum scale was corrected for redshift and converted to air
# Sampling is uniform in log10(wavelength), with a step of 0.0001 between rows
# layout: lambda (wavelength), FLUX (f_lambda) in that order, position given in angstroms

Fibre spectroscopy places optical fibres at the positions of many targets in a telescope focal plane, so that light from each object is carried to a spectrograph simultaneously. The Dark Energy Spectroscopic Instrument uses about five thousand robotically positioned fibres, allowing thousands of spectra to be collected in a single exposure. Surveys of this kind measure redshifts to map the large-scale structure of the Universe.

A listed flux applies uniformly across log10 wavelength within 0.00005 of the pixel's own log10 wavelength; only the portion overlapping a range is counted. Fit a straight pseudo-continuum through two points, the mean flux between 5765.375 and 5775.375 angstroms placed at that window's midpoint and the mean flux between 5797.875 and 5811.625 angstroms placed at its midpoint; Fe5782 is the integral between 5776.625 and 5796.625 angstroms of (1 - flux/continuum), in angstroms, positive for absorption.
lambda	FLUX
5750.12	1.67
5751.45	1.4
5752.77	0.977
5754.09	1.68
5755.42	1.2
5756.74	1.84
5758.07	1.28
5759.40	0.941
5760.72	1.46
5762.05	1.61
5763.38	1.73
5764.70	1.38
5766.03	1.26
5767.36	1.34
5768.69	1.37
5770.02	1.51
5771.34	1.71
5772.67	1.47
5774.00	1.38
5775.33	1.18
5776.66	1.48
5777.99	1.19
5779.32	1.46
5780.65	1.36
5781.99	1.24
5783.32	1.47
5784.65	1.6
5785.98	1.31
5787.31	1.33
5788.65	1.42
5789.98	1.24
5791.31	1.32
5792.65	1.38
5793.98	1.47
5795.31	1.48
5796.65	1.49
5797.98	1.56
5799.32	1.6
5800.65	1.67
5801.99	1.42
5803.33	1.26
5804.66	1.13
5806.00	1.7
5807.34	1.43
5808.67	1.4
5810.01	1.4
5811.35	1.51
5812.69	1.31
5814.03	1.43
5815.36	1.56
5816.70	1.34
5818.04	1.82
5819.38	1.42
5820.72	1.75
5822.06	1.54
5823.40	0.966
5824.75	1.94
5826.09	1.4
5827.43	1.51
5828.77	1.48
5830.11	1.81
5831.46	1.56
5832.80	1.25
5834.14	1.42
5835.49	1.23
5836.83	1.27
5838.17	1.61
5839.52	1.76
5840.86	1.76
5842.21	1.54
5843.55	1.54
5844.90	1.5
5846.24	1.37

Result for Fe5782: 0.7 angstroms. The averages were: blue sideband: 1.42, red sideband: 1.46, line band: 1.38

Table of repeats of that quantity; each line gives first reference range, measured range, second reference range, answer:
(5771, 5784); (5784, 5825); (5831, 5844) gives -0.5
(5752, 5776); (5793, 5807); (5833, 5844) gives -0.2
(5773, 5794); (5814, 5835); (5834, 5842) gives -0.5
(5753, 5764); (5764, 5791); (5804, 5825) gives 1.3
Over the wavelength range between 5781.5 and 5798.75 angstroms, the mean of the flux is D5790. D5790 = 1.41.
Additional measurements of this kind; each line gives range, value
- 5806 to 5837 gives 1.48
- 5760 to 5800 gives 1.43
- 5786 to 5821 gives 1.45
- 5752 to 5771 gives 1.4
